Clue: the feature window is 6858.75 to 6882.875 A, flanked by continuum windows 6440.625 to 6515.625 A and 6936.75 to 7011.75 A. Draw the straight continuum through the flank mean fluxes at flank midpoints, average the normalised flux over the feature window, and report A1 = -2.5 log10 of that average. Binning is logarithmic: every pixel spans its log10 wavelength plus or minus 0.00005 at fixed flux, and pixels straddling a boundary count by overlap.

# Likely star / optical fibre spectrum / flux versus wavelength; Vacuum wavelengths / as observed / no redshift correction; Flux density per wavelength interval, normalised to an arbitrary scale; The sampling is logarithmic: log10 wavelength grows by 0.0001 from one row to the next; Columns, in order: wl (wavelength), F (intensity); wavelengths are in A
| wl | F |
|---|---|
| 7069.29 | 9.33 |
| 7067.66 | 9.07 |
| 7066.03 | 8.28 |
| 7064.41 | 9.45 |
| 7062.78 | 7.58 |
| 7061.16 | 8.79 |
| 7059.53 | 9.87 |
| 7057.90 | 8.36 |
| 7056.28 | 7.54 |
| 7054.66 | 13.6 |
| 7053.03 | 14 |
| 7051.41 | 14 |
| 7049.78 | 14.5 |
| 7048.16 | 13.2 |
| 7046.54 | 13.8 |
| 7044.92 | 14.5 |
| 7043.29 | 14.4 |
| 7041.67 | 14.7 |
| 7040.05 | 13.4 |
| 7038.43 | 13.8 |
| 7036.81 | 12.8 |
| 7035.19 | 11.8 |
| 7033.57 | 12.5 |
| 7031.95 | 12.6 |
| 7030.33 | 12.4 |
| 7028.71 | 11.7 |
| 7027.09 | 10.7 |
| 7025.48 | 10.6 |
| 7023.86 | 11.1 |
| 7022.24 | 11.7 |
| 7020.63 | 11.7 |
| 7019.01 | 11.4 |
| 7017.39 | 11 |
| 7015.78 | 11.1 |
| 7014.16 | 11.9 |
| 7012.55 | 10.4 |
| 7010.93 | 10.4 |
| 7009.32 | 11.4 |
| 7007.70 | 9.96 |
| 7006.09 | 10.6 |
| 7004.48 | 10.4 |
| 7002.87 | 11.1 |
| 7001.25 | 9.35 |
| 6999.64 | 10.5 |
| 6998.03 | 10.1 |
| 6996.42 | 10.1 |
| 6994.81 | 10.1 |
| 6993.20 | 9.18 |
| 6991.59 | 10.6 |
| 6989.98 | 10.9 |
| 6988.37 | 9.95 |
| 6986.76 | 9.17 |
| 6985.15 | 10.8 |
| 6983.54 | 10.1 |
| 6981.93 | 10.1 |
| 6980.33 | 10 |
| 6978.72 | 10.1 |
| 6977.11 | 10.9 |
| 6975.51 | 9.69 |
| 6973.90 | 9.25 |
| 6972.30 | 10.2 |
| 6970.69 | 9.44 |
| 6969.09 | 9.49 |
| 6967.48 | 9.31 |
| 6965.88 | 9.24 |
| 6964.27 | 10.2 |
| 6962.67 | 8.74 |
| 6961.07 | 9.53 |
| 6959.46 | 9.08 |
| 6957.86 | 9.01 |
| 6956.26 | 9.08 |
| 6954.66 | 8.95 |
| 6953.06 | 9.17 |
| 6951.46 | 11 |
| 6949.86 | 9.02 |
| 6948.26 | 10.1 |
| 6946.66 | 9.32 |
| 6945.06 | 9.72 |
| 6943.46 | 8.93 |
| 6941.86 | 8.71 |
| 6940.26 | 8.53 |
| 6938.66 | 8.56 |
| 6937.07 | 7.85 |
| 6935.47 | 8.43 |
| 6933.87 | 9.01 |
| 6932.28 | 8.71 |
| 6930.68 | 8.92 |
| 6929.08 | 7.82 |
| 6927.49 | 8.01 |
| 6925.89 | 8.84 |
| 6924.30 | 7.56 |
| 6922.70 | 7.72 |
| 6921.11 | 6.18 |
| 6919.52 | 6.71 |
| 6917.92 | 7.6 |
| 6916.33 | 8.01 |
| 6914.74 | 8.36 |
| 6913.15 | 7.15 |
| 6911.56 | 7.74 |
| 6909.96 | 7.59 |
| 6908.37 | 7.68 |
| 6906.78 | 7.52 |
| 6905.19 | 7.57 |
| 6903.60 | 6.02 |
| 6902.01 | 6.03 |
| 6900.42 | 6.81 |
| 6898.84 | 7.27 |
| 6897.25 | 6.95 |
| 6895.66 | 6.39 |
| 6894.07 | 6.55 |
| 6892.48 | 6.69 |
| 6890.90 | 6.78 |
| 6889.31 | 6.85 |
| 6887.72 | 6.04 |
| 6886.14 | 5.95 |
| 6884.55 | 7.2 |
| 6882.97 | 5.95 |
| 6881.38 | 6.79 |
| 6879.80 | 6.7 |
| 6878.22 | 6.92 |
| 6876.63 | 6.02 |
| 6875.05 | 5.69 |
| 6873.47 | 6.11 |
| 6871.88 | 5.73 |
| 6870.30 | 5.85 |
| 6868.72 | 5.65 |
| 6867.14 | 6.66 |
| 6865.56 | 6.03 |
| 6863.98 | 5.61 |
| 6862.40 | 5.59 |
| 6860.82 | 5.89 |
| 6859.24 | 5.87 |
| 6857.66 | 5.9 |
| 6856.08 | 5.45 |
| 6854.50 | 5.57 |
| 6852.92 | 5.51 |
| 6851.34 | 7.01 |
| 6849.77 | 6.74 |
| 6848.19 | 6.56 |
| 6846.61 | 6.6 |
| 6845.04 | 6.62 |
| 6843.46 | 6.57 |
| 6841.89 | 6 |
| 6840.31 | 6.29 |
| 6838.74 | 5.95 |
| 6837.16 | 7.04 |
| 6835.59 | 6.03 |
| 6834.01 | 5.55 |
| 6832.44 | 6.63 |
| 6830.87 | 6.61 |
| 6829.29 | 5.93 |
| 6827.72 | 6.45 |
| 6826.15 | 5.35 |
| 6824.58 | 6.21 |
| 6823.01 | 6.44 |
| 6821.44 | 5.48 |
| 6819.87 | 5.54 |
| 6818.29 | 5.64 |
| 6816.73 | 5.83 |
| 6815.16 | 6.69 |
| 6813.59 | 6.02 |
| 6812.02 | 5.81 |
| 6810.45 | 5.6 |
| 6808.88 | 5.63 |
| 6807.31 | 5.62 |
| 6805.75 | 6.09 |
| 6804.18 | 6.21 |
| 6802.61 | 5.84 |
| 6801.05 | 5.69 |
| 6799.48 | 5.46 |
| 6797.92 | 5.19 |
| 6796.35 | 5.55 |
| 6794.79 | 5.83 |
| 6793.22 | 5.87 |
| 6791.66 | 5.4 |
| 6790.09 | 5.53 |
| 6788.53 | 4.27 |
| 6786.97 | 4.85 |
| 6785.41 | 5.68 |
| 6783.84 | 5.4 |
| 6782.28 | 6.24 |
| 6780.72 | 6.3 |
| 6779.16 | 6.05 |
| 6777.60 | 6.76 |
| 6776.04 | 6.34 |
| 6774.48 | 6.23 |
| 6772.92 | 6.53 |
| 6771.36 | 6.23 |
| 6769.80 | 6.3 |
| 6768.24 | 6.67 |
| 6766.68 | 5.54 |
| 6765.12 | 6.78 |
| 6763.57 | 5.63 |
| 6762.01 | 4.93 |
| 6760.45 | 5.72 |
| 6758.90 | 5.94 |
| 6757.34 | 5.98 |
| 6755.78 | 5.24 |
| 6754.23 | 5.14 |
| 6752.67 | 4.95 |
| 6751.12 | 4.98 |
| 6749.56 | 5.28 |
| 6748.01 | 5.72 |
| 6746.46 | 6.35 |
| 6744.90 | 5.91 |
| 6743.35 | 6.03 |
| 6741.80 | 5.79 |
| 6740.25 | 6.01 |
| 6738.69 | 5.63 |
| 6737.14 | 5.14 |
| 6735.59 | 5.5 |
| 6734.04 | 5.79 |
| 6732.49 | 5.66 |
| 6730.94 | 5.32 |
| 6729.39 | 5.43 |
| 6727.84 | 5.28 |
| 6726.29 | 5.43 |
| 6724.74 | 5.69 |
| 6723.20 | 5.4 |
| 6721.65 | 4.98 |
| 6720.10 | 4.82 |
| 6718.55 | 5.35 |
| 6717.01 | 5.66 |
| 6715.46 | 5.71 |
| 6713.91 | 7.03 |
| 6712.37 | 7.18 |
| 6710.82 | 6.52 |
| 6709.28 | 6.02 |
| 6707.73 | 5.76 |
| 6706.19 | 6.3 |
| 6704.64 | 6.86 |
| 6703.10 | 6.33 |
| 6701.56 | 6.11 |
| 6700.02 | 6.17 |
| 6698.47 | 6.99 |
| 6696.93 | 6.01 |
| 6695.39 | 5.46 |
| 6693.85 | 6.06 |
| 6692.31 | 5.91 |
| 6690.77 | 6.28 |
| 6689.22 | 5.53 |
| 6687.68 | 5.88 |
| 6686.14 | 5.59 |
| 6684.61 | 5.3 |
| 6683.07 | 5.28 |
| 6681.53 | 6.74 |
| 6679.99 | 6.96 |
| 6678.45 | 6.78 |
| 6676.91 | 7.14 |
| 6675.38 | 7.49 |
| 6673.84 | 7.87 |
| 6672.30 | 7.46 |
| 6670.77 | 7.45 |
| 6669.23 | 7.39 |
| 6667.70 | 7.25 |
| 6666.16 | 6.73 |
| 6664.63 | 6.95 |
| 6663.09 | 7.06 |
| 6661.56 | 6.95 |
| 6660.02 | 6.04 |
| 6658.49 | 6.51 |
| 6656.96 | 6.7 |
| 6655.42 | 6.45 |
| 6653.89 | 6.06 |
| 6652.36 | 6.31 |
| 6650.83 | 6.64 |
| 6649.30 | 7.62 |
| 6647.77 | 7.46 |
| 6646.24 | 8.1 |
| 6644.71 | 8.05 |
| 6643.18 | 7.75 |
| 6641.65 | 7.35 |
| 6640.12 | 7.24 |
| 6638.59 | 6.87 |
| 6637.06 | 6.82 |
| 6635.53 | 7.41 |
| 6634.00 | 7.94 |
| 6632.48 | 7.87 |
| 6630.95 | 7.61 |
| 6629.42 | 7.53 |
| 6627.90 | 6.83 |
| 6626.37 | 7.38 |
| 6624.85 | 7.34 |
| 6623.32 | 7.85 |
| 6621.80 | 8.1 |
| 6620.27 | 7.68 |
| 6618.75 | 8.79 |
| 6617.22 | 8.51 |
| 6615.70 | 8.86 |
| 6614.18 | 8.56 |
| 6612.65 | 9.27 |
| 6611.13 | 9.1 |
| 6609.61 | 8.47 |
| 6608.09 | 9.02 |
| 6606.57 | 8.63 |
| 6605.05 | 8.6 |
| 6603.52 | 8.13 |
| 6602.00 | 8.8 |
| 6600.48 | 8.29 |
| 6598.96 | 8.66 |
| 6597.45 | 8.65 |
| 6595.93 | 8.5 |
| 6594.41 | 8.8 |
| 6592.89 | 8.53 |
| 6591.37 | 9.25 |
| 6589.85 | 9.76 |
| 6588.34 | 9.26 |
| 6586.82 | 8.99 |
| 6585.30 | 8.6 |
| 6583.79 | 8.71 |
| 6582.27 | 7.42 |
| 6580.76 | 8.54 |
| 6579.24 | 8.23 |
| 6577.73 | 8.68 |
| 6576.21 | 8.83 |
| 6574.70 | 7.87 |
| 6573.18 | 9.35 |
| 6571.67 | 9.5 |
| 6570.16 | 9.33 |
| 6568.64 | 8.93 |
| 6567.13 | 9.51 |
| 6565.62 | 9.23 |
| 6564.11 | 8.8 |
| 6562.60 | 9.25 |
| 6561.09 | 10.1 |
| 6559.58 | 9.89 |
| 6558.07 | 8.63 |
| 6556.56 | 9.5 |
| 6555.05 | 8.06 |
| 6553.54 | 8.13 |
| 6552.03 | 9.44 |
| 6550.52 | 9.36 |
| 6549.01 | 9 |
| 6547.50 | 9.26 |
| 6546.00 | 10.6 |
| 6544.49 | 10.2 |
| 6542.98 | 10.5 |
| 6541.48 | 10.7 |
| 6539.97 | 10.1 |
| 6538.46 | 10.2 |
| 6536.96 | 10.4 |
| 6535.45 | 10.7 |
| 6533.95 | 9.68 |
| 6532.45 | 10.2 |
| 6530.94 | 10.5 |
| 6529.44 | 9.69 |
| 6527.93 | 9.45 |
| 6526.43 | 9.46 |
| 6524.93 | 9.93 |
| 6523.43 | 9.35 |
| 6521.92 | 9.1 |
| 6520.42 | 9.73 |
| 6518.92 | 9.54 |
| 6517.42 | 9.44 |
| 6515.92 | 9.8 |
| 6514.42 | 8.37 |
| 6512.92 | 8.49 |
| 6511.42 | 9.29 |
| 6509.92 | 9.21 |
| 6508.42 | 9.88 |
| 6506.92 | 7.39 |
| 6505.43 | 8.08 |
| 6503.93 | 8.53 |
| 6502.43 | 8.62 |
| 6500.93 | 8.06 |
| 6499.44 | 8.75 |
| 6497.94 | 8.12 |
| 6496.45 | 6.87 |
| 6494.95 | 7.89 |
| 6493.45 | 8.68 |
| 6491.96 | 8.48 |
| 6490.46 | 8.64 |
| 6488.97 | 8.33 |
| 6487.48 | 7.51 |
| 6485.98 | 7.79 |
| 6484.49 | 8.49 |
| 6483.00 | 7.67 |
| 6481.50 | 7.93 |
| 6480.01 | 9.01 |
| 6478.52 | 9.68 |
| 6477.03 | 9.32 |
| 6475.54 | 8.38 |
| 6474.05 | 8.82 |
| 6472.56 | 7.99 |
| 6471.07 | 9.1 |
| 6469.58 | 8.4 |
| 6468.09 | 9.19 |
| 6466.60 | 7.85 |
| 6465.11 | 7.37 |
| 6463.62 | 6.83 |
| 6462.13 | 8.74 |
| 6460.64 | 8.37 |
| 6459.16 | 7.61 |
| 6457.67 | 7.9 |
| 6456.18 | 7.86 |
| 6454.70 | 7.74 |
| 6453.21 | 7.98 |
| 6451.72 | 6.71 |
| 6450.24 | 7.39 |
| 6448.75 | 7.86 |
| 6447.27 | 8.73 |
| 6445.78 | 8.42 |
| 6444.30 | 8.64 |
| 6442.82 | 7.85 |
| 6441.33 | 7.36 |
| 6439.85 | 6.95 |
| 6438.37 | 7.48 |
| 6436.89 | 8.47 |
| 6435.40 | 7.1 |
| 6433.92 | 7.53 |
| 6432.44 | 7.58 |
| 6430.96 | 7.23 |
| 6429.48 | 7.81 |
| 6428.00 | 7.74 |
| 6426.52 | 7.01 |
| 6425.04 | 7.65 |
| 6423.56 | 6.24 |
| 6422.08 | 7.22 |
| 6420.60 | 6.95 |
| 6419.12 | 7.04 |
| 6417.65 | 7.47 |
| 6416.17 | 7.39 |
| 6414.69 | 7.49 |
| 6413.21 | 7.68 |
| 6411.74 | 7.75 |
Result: 0.48 mag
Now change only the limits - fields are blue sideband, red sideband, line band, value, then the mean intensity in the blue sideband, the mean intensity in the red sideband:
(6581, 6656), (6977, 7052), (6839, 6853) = 0.47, 8.06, 11.4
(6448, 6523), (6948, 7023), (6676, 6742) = 0.47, 8.38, 10.1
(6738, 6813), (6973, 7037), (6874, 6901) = 0.24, 5.77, 10.7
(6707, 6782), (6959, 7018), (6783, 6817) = 0.20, 5.81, 10.1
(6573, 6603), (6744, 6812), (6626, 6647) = 0.06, 8.67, 5.76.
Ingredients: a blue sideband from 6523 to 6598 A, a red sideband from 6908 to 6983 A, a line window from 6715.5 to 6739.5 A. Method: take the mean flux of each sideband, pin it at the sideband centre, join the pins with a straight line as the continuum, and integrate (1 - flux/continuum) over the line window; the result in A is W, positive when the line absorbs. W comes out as 9.7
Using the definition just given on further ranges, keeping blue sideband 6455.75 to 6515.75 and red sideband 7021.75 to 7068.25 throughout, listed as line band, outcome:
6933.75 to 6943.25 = 2.2 A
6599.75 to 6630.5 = 2.9 A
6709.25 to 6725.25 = 6.4 A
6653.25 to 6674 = 5.6 A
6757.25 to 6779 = 8.5 A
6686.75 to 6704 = 6.4 A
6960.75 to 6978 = 2.5 A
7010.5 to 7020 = 0.4 A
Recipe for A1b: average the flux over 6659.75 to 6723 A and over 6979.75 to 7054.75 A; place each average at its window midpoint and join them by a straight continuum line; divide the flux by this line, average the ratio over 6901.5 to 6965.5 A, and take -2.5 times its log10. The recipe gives 0.22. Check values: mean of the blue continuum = 6.37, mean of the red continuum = 11.6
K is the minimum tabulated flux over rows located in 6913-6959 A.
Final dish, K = 6.18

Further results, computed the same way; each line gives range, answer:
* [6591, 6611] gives 8.13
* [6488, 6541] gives 6.87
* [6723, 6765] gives 4.93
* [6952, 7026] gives 8.74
